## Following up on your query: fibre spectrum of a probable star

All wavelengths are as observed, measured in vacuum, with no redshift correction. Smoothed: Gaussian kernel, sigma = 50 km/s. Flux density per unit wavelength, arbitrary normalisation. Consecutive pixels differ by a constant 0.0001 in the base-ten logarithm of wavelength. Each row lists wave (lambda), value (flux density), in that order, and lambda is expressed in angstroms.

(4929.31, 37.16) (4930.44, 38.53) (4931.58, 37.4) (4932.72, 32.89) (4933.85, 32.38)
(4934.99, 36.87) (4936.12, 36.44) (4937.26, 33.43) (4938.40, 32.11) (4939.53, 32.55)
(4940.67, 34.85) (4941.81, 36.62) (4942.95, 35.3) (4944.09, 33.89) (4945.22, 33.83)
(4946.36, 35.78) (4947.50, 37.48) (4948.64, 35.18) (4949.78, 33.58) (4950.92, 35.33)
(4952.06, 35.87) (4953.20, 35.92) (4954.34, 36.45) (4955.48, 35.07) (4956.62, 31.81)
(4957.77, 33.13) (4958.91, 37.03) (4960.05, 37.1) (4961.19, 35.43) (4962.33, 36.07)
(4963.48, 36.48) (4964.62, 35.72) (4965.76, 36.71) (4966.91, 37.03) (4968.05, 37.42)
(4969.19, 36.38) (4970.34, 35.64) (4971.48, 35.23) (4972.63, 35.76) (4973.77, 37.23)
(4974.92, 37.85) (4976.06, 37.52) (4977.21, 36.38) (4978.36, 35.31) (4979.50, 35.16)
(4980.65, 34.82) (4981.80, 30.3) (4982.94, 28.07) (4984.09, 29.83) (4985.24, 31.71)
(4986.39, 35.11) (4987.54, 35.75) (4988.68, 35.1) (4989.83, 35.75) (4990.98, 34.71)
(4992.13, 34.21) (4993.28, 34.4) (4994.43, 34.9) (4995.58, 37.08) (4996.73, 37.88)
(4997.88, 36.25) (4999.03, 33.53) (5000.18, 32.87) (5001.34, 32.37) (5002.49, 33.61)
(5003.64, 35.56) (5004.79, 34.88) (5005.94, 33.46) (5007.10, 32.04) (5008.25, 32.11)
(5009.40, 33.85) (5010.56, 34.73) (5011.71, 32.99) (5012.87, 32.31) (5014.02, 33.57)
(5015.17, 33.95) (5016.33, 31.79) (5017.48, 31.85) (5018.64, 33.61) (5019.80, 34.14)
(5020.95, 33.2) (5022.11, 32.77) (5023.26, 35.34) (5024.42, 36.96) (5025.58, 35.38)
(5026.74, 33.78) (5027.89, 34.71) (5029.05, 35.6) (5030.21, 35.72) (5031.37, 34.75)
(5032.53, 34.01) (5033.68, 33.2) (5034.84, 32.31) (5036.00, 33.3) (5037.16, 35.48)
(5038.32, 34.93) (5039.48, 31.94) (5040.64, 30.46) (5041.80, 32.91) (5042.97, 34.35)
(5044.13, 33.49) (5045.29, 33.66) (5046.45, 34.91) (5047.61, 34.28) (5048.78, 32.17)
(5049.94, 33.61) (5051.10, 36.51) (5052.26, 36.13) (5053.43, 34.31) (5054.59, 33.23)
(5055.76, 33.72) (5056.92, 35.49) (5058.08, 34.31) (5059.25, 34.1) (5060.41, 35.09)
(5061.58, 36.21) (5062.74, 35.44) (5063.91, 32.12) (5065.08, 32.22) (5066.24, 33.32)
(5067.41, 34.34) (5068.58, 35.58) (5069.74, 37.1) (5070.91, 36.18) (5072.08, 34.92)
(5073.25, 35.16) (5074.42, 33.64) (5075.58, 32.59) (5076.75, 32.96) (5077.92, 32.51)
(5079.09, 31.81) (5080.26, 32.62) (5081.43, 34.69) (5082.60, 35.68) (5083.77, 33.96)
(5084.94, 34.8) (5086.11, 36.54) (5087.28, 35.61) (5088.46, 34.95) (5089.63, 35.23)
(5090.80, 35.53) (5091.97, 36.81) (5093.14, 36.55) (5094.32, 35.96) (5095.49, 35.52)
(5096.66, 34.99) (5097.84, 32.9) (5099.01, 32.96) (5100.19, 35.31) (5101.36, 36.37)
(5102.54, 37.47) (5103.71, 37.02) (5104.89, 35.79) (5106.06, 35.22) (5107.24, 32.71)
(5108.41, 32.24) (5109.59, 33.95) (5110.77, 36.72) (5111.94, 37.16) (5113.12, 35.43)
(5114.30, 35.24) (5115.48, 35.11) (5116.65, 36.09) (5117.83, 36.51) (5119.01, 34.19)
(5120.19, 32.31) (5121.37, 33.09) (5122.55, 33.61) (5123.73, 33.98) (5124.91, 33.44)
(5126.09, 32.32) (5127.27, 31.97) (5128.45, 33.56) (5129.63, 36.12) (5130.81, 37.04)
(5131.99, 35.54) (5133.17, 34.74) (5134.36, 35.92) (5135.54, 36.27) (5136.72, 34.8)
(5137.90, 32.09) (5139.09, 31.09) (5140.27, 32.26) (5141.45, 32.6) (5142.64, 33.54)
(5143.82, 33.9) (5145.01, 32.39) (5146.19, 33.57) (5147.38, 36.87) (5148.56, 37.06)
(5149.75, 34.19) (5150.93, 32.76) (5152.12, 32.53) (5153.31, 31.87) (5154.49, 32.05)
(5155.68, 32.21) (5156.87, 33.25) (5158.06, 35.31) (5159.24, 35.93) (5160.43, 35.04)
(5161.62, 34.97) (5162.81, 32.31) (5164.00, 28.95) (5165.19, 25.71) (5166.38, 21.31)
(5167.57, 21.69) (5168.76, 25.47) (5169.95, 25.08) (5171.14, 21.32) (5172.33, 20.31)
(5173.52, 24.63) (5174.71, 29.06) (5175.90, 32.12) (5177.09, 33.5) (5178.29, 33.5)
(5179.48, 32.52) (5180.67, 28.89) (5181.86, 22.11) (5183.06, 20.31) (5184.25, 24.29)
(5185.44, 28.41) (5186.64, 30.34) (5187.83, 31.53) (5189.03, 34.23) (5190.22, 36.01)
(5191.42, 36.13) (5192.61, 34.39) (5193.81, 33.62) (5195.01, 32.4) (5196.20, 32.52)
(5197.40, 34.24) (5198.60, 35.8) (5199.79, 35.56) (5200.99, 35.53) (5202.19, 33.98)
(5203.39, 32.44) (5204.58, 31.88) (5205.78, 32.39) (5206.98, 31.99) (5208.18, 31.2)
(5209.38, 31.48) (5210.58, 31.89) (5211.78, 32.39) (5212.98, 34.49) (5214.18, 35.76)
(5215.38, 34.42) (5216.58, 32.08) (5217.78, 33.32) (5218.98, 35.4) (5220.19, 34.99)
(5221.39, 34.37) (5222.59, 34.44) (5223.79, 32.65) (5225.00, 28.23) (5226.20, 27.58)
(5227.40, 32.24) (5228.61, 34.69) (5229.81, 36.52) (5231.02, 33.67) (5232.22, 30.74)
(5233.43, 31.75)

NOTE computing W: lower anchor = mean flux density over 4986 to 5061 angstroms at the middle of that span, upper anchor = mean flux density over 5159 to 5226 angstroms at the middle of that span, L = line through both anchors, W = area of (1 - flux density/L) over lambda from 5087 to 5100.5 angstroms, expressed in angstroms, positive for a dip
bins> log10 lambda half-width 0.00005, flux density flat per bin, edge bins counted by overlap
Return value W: -1.0 angstroms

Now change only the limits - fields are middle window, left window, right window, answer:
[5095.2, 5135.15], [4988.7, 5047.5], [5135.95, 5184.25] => -4.08 angstroms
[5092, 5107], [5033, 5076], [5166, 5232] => -1.03 angstroms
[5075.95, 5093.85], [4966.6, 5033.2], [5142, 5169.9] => -0.93 angstroms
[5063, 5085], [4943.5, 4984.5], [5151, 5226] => -0.49 angstroms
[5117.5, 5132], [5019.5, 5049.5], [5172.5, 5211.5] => -0.68 angstroms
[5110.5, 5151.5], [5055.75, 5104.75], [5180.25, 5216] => -0.93 angstroms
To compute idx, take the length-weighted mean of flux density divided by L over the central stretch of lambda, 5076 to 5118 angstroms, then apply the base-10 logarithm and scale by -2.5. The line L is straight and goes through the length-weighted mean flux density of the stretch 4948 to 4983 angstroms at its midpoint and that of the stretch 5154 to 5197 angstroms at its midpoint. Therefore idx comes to -0.10 mag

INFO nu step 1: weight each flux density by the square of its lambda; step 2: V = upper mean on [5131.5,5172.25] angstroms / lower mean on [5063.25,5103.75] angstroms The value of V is 0.9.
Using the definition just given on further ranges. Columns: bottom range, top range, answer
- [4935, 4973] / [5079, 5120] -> 1.05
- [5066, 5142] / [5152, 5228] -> 0.93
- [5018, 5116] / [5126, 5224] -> 0.97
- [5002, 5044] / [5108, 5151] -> 1.06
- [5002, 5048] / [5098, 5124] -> 1.07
